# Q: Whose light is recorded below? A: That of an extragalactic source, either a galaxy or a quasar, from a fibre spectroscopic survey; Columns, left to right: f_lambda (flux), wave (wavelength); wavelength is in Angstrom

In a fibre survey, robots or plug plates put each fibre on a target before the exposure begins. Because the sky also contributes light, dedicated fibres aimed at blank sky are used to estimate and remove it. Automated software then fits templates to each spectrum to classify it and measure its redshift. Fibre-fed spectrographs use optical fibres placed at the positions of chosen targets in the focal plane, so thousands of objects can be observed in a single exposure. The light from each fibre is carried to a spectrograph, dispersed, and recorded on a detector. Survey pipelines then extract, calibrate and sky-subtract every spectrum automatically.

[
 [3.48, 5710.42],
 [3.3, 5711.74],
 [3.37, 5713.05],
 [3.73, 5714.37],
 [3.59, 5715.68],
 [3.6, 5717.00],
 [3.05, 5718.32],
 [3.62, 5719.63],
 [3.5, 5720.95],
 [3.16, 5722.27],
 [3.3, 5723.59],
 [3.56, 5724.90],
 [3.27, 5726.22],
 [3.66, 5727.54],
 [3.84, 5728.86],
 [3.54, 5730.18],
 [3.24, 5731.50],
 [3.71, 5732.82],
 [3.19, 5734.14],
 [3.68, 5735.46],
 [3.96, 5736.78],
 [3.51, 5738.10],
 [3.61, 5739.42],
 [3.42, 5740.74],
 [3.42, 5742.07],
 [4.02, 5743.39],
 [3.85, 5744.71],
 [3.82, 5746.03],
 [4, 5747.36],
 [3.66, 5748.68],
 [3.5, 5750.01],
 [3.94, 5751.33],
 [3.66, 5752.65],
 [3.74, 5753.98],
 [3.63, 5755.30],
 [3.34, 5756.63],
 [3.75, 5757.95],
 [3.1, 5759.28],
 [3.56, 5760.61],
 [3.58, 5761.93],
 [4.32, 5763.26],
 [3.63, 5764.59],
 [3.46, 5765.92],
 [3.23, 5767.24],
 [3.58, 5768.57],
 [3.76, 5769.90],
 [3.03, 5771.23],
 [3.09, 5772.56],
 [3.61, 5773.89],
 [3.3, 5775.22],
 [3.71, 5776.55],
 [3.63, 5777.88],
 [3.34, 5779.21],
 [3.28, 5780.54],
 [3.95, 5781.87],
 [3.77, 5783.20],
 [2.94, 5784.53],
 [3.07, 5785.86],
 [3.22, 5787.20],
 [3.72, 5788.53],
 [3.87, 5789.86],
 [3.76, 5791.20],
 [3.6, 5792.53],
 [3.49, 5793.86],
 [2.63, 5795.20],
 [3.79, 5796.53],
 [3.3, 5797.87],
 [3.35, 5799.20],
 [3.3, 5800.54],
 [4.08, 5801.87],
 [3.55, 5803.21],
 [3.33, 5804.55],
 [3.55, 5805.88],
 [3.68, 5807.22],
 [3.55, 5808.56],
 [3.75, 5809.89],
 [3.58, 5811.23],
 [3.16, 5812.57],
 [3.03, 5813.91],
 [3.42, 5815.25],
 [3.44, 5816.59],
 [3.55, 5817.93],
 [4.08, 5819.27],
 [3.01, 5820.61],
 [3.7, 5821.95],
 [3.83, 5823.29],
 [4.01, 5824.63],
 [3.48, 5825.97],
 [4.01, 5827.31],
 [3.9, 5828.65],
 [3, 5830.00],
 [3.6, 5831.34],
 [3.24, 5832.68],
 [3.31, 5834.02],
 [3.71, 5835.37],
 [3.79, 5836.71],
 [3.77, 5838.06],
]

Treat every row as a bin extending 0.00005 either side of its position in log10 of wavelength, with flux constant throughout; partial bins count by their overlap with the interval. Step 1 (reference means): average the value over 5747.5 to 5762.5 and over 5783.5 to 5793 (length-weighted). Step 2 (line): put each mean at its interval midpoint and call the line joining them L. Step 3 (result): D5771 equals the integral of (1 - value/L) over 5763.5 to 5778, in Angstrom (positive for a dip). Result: 0.2 Angstrom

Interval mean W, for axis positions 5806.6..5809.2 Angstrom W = 3.61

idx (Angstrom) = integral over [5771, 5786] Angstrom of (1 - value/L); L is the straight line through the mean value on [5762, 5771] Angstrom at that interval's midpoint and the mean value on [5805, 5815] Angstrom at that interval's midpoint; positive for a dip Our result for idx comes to 0.7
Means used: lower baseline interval 3.63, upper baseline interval 3.47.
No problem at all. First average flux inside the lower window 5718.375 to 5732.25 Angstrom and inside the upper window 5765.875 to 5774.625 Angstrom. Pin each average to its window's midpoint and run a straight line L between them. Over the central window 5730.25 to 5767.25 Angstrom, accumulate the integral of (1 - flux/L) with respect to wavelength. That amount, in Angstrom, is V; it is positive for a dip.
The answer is -2.3 Angstrom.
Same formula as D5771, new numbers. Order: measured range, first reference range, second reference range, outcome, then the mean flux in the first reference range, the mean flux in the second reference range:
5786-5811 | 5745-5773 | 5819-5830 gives 0.93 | 3.6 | 3.69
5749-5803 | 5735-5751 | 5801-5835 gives 1.85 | 3.71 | 3.55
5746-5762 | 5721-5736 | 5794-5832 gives -0.68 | 3.47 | 3.52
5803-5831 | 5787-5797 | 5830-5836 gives -0.81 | 3.52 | 3.41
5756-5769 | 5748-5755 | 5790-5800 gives 0.28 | 3.7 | 3.44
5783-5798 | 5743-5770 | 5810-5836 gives 0.73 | 3.67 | 3.53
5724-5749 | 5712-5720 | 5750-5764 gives -0.40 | 3.48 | 3.65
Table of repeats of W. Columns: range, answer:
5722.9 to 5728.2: 3.45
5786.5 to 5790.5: 3.6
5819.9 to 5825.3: 3.64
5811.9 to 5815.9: 3.2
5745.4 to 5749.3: 3.83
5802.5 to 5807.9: 3.53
